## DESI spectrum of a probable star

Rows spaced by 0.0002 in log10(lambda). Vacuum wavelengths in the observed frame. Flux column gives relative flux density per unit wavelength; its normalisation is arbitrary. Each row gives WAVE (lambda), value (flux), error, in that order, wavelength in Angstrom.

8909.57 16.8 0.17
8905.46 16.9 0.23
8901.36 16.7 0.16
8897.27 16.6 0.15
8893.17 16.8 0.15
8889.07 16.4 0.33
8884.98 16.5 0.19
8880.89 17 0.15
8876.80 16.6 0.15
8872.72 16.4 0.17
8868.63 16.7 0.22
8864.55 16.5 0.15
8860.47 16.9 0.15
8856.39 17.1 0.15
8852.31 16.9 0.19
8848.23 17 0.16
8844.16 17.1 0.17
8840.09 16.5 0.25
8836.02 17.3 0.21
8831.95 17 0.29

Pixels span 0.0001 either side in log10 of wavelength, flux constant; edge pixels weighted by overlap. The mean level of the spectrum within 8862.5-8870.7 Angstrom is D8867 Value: 16.6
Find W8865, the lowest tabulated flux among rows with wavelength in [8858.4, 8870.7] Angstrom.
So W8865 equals 16.5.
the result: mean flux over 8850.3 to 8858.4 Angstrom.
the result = 17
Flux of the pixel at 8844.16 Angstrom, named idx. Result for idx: 17.1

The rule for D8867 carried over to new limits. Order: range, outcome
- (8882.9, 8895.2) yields 16.6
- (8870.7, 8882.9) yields 16.7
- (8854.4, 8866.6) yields 16.8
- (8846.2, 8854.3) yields 16.9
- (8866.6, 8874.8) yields 16.6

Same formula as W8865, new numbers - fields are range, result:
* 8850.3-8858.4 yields 16.9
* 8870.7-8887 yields 16.4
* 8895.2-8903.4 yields 16.6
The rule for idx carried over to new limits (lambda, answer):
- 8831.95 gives 17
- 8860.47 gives 16.9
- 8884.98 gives 16.5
